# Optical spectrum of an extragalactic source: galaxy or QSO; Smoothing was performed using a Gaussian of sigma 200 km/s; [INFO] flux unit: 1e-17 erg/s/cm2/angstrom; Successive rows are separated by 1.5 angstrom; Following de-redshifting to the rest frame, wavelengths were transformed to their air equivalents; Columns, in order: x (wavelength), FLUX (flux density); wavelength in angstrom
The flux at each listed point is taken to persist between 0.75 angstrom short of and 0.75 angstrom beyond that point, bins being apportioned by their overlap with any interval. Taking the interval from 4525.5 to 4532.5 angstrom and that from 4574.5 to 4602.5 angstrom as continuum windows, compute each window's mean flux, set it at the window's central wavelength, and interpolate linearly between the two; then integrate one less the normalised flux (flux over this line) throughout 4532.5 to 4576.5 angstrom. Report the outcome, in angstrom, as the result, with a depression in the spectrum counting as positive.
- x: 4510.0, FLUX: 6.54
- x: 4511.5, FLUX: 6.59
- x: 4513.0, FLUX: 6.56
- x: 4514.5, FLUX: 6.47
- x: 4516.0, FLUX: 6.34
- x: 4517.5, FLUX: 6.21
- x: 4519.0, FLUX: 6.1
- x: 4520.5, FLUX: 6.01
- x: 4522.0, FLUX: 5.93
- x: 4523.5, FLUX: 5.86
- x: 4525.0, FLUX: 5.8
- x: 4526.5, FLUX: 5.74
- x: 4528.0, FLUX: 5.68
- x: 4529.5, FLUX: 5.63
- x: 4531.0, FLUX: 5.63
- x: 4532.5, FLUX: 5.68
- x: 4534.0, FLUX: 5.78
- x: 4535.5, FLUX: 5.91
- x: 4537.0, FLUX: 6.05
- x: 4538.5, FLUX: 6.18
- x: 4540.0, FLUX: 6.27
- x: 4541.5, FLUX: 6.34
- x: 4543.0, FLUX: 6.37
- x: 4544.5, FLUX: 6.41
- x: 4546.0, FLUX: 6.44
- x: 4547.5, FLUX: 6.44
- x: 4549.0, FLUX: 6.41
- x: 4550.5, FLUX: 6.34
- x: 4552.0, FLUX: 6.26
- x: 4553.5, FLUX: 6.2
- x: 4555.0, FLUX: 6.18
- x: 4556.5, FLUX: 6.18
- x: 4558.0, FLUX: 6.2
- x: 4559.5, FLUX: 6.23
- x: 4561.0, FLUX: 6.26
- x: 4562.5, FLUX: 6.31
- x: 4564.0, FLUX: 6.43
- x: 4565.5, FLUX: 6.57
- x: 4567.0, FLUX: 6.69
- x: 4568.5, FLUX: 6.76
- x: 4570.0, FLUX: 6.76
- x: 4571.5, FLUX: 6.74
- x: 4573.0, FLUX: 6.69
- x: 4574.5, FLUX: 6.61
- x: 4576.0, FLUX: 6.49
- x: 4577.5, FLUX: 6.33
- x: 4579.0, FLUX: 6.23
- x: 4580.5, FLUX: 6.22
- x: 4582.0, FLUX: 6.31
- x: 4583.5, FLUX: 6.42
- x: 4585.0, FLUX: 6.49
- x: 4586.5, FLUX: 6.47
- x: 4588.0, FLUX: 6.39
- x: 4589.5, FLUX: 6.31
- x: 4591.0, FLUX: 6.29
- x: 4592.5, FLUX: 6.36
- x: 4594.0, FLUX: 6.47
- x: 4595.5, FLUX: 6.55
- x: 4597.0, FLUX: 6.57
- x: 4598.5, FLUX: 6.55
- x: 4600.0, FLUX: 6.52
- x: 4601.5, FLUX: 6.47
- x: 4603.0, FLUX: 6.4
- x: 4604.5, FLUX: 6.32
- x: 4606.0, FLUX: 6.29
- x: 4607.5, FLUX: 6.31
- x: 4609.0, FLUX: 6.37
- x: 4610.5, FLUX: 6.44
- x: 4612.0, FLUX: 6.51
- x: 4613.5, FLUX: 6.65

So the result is -2.6 angstrom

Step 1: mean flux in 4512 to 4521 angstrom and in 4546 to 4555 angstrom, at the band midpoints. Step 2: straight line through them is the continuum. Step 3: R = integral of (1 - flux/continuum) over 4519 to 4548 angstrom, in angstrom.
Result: 1.4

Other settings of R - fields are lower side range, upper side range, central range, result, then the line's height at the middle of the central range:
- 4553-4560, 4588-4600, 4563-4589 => -0.73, 6.33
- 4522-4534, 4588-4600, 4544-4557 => -0.75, 5.98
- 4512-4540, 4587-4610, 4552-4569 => -0.45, 6.19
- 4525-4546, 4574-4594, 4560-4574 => -0.74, 6.24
